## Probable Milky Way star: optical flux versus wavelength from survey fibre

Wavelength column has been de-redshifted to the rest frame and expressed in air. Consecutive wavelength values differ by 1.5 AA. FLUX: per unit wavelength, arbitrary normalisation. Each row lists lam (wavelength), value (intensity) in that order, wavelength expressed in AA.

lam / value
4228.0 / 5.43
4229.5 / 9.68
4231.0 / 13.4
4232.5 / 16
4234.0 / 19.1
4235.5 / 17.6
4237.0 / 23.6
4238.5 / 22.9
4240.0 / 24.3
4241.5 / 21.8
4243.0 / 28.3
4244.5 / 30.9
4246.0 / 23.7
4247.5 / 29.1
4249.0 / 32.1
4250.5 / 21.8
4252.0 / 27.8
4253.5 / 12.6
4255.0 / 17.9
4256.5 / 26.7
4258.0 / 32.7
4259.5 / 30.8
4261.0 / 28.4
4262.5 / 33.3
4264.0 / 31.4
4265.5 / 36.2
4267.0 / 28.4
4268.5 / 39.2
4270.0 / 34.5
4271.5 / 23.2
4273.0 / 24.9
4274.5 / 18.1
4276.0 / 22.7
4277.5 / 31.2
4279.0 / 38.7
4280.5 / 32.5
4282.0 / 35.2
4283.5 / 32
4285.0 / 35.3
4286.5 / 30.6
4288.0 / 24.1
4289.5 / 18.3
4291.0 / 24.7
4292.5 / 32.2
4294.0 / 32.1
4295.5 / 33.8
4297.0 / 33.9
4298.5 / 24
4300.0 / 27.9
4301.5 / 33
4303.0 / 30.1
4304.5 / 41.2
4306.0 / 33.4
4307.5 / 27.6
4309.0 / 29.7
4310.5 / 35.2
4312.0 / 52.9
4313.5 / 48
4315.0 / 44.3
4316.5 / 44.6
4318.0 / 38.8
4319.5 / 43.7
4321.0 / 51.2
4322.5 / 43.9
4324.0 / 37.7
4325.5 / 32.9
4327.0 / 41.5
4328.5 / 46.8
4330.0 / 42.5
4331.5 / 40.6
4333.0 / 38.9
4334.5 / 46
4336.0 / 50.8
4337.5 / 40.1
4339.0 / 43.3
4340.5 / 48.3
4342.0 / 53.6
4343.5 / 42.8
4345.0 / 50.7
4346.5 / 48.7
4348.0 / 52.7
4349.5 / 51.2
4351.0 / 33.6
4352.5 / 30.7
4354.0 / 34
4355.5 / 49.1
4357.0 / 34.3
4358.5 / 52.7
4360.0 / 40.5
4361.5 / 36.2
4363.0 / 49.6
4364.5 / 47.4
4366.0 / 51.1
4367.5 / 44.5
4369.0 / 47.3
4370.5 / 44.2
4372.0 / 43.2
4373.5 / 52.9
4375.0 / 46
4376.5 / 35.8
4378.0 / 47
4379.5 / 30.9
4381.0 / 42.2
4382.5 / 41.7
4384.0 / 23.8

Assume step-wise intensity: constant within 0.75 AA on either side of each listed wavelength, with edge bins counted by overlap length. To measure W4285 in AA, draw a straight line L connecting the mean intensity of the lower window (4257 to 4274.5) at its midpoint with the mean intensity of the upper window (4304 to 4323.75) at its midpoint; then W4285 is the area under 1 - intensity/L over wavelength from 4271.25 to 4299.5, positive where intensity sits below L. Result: 4.79 AA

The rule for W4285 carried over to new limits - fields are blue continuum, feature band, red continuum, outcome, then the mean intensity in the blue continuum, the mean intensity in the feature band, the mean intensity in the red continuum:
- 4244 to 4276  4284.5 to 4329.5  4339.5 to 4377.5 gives 0.33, 27.7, 35.8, 44.8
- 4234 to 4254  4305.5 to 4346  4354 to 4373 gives -4.65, 24.3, 42.7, 44.7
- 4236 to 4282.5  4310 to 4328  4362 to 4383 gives -3.20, 27.8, 43.1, 44.5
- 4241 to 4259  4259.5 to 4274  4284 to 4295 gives -2.20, 25.6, 30.8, 28.4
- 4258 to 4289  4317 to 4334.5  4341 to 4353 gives -0.22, 30.5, 41.9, 45.9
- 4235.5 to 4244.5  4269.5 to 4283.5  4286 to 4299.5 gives -1.10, 24.2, 29.1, 28.1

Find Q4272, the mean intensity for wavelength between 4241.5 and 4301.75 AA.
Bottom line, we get 28.7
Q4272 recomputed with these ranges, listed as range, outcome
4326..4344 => 44.5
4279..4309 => 30.8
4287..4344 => 38.2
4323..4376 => 44.1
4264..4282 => 30.2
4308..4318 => 41.8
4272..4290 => 28.7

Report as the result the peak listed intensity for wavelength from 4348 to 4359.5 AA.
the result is 52.7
